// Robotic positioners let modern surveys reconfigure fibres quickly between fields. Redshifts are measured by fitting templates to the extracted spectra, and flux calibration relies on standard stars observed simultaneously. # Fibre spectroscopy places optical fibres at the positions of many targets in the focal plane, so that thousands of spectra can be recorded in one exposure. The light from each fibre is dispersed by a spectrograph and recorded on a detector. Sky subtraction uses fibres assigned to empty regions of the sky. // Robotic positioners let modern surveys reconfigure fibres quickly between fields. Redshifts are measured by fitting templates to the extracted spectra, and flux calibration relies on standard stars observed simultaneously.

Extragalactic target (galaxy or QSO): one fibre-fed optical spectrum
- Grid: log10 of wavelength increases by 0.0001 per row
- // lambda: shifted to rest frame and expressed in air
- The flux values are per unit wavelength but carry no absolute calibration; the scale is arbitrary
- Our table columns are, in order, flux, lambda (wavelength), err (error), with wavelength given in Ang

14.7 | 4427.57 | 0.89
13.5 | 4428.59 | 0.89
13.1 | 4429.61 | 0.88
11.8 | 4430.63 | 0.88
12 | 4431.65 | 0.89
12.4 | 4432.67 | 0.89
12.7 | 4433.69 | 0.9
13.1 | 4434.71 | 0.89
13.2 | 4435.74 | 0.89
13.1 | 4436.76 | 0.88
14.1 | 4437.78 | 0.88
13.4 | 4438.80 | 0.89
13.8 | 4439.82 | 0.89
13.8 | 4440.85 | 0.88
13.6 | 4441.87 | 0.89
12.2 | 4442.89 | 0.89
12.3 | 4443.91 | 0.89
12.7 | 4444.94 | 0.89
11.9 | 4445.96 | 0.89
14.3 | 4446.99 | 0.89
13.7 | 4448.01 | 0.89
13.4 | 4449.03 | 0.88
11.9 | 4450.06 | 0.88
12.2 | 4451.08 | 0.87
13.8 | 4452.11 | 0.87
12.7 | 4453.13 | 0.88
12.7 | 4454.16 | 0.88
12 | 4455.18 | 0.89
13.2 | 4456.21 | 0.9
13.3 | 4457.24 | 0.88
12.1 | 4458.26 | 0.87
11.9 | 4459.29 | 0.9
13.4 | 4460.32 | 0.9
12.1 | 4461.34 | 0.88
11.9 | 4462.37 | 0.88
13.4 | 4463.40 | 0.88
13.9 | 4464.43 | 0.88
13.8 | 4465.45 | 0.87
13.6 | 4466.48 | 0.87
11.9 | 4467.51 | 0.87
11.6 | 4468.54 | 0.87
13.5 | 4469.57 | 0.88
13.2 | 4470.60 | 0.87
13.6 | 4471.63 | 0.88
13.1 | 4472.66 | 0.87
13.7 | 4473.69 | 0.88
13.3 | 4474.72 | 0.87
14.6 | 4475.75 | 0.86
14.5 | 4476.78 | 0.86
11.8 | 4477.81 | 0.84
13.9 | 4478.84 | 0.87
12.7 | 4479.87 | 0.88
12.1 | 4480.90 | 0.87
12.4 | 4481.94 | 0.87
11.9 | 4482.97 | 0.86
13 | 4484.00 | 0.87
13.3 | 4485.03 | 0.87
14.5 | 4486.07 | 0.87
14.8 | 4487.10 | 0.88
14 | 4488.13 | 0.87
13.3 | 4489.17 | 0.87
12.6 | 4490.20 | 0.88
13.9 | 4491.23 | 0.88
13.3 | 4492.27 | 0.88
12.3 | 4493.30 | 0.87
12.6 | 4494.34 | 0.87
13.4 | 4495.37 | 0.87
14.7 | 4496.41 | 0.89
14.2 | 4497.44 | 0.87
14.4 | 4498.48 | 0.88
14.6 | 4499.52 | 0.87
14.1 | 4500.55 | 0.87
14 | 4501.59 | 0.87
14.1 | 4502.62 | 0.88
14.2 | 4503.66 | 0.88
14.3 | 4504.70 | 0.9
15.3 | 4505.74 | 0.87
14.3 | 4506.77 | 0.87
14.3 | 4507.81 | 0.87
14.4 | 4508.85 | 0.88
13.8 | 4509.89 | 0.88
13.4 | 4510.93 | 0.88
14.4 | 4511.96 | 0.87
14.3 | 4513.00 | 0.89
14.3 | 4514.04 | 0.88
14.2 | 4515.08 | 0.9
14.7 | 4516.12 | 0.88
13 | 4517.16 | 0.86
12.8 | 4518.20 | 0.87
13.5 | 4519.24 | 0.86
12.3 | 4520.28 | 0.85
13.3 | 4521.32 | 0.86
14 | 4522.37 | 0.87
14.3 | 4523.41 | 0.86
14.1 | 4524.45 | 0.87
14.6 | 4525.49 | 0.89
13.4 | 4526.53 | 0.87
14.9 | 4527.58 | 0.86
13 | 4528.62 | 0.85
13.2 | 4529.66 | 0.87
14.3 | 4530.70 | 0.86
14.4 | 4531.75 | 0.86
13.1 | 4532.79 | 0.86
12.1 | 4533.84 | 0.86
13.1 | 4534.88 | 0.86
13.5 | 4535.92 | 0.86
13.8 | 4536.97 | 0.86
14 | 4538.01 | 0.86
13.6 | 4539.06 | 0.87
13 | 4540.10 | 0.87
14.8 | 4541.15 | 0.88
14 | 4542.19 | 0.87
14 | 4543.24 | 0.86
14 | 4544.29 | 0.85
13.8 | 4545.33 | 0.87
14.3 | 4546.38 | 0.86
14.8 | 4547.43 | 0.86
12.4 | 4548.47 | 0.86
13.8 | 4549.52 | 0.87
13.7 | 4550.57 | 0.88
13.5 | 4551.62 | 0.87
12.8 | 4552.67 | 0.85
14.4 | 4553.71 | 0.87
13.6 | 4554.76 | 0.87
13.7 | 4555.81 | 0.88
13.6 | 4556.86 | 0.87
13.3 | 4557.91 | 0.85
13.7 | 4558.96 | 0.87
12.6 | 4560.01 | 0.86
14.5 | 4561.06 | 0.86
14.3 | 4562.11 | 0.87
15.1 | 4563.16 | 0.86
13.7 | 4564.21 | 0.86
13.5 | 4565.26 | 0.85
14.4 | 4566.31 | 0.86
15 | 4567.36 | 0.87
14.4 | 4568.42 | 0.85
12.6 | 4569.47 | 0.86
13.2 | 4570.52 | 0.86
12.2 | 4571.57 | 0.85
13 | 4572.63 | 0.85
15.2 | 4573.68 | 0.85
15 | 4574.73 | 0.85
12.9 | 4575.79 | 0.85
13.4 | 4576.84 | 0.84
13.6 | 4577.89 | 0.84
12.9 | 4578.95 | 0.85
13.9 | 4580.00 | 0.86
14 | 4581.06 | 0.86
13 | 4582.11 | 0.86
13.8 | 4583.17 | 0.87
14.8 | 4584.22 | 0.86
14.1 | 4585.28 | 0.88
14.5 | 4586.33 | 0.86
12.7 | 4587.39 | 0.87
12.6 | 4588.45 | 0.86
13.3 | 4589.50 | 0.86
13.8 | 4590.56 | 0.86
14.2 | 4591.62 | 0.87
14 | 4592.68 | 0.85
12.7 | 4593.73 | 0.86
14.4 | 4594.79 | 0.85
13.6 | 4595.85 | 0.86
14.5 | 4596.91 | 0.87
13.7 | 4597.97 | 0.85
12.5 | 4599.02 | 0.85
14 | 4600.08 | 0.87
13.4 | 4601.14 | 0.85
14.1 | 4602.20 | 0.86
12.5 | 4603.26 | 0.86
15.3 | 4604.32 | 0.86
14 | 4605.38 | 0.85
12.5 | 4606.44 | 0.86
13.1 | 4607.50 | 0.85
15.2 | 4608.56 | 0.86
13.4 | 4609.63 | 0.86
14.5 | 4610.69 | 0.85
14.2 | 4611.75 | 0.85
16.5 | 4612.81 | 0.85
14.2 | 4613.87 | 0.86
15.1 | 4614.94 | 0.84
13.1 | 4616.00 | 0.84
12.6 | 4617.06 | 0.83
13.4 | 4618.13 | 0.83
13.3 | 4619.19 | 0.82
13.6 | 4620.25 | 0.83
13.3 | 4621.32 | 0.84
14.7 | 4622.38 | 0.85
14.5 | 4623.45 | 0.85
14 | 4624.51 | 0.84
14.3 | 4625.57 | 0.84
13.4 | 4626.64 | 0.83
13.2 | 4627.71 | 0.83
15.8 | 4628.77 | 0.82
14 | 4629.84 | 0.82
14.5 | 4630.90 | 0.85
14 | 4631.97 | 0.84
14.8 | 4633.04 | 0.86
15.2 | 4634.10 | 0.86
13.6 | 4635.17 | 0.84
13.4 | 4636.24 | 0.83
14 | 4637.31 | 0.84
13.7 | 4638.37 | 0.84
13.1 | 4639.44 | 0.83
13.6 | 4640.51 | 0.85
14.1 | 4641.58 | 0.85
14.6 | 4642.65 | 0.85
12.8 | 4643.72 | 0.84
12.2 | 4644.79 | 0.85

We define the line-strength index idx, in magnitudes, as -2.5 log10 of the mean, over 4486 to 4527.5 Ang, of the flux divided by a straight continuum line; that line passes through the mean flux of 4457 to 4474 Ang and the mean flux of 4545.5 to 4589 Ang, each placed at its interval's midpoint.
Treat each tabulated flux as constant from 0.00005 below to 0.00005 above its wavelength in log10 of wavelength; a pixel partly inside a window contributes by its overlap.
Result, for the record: -0.052 mag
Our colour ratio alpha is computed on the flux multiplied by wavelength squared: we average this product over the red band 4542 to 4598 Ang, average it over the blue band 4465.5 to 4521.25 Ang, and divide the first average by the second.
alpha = 1.05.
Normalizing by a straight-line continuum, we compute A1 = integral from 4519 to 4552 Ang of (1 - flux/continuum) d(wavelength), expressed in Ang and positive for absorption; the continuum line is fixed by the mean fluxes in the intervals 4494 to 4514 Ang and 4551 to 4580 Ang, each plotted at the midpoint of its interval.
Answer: 0.5 Ang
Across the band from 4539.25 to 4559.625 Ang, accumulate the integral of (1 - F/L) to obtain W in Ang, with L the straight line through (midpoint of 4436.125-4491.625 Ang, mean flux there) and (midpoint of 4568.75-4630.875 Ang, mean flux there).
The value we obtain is -0.3 Ang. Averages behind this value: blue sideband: 13.1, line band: 13.7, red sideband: 13.8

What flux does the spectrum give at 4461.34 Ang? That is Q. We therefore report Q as 12.1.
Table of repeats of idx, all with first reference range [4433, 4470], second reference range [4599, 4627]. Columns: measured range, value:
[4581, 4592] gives 0.00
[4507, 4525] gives -0.04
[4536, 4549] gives -0.03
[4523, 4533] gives -0.04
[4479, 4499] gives -0.01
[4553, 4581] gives -0.01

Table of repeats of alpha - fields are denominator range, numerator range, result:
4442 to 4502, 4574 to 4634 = 1.12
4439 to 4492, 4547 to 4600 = 1.10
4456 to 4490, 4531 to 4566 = 1.08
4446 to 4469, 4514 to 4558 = 1.10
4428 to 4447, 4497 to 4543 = 1.11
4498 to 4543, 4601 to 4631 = 1.05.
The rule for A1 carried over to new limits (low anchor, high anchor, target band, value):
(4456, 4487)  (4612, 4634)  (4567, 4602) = 0.5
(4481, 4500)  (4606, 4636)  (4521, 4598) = 0.2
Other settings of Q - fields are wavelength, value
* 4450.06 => 11.9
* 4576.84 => 13.4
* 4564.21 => 13.7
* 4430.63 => 11.8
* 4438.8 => 13.4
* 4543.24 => 14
